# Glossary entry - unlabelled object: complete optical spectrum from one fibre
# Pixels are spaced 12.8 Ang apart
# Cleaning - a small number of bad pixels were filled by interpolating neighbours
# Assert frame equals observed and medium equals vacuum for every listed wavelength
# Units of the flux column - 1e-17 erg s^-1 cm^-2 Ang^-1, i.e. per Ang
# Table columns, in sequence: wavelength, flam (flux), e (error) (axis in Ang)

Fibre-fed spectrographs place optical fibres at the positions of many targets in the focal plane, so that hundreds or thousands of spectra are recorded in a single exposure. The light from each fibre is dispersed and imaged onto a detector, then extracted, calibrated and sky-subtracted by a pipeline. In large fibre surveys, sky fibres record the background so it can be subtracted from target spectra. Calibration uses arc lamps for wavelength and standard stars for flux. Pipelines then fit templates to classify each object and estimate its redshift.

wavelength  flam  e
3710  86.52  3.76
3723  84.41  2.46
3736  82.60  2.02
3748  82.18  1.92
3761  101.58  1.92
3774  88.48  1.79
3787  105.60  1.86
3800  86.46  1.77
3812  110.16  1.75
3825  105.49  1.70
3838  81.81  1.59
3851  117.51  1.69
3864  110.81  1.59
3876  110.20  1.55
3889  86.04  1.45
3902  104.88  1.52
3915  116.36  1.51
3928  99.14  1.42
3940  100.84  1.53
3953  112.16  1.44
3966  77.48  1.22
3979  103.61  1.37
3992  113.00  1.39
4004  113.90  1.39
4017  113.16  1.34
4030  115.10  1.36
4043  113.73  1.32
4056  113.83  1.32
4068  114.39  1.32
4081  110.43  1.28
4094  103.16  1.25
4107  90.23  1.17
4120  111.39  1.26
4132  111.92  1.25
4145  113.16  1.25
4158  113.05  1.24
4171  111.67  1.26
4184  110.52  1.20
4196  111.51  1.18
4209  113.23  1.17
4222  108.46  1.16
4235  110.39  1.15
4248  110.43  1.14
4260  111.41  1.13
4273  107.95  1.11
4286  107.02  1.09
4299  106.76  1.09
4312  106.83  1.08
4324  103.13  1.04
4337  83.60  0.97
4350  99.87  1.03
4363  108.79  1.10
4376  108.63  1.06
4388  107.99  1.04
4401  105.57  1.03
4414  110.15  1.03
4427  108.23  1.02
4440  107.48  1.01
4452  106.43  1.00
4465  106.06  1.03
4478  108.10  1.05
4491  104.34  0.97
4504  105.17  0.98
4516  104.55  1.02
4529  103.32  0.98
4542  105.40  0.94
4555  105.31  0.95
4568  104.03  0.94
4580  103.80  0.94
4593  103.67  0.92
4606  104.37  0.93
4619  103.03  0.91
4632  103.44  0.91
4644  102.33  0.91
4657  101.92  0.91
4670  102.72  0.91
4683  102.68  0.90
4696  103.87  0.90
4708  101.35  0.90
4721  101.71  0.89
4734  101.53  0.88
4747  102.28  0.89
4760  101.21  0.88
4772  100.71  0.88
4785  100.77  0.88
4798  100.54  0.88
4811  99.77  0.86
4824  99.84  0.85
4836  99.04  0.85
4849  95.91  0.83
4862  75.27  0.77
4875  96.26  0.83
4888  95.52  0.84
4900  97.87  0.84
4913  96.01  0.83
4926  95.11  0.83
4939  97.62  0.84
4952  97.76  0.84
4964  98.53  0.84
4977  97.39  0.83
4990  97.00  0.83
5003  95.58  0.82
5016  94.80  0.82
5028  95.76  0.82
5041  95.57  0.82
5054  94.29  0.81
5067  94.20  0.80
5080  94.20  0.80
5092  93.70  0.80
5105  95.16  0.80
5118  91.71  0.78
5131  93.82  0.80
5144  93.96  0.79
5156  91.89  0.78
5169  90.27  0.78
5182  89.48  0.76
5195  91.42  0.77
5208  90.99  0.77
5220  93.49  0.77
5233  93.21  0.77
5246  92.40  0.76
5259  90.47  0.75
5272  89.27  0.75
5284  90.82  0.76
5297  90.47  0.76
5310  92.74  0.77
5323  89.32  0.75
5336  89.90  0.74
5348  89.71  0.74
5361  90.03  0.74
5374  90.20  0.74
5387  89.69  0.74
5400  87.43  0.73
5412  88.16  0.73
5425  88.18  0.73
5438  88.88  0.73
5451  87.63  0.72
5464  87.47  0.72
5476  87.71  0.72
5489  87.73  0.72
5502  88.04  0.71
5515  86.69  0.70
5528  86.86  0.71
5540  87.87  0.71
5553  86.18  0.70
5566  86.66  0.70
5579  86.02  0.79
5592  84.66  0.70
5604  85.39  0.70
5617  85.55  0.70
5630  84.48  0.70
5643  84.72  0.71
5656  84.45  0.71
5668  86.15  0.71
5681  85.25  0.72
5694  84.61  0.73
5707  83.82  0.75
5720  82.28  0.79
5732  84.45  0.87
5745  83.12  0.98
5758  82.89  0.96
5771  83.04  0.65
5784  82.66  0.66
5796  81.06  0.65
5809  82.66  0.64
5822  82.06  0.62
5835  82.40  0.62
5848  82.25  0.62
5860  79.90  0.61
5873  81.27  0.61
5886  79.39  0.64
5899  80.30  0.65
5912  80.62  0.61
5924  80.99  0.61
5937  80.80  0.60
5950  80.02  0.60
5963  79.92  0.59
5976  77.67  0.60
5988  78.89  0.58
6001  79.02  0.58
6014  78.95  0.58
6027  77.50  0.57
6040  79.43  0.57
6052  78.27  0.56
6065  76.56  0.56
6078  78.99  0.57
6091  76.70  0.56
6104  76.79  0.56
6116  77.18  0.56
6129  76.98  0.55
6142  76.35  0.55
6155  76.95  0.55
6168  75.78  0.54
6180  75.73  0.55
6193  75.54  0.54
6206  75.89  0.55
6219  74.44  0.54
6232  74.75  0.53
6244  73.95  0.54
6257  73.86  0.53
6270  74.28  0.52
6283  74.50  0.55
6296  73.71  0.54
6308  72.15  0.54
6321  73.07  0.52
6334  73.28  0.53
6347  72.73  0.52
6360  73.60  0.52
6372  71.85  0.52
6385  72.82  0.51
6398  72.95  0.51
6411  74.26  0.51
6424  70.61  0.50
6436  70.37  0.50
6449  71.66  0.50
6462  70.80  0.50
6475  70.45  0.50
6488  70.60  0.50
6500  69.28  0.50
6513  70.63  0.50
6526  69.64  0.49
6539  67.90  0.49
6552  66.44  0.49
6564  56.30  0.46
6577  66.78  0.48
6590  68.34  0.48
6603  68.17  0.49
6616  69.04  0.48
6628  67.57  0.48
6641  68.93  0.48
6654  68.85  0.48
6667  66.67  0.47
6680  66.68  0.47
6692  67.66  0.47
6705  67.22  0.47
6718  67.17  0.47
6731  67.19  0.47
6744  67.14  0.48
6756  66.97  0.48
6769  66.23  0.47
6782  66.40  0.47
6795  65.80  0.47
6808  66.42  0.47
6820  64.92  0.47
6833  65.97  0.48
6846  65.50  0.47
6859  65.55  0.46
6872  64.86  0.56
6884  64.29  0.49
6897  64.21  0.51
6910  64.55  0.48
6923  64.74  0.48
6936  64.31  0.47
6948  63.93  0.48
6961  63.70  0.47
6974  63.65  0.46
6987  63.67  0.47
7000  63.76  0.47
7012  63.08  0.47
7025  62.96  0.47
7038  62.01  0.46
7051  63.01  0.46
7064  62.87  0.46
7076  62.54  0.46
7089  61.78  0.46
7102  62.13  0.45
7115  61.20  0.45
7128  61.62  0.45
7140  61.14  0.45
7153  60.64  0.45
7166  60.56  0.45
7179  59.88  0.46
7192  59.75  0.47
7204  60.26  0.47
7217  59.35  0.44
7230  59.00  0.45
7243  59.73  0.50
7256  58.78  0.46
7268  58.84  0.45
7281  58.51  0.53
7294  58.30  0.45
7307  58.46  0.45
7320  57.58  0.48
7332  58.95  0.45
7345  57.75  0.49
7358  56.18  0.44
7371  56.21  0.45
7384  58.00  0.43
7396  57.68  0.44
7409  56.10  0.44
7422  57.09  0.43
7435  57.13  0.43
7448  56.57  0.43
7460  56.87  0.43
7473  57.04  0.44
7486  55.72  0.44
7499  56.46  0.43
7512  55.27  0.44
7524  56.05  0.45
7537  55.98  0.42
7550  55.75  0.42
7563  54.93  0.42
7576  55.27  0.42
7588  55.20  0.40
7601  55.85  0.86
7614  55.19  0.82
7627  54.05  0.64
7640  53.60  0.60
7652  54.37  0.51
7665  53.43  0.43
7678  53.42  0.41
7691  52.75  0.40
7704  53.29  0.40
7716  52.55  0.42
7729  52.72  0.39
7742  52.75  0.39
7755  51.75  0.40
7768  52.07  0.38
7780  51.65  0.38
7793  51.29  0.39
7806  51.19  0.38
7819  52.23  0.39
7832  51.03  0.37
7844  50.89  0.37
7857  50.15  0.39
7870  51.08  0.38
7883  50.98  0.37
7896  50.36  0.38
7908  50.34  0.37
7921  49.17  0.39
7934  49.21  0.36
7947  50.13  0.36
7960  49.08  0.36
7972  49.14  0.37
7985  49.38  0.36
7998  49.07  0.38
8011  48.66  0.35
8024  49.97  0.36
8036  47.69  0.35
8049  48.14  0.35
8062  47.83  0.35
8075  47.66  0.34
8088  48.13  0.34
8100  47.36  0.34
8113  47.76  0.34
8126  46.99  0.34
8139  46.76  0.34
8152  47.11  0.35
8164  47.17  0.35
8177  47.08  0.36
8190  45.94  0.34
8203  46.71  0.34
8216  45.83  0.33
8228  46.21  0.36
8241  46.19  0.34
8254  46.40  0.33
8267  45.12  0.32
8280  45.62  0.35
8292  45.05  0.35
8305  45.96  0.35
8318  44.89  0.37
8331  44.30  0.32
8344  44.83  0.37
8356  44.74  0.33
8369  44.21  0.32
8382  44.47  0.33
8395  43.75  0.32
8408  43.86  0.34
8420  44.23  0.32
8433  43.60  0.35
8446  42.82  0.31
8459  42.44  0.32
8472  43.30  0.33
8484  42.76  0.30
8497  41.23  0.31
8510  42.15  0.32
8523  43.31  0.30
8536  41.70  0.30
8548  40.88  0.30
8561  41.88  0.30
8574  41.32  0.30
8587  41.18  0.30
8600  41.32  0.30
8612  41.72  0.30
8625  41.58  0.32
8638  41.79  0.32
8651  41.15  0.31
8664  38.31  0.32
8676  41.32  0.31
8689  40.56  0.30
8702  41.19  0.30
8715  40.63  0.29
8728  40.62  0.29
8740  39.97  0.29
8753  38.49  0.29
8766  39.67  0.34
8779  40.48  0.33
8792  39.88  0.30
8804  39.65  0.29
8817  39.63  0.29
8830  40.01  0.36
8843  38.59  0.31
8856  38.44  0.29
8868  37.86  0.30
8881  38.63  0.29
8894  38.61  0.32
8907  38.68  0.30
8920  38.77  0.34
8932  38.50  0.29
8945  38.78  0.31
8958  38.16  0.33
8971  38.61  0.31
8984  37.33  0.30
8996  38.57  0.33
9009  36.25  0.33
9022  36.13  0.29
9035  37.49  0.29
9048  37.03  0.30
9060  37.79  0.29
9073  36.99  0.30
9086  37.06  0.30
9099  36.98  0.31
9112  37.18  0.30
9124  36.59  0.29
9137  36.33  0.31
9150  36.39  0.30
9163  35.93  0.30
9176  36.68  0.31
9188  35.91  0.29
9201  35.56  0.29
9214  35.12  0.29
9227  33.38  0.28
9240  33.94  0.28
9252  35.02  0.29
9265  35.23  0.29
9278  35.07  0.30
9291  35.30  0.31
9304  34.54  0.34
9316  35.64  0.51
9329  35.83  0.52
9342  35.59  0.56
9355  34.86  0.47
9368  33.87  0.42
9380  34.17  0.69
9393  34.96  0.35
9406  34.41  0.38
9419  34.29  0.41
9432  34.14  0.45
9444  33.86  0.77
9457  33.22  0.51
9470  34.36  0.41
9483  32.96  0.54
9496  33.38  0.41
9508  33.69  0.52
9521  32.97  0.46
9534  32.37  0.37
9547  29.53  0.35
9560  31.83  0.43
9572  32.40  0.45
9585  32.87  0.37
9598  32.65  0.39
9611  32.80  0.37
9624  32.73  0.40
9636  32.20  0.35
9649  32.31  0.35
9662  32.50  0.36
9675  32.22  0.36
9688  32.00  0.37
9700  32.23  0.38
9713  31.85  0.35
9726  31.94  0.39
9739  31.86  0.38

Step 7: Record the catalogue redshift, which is 0.00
